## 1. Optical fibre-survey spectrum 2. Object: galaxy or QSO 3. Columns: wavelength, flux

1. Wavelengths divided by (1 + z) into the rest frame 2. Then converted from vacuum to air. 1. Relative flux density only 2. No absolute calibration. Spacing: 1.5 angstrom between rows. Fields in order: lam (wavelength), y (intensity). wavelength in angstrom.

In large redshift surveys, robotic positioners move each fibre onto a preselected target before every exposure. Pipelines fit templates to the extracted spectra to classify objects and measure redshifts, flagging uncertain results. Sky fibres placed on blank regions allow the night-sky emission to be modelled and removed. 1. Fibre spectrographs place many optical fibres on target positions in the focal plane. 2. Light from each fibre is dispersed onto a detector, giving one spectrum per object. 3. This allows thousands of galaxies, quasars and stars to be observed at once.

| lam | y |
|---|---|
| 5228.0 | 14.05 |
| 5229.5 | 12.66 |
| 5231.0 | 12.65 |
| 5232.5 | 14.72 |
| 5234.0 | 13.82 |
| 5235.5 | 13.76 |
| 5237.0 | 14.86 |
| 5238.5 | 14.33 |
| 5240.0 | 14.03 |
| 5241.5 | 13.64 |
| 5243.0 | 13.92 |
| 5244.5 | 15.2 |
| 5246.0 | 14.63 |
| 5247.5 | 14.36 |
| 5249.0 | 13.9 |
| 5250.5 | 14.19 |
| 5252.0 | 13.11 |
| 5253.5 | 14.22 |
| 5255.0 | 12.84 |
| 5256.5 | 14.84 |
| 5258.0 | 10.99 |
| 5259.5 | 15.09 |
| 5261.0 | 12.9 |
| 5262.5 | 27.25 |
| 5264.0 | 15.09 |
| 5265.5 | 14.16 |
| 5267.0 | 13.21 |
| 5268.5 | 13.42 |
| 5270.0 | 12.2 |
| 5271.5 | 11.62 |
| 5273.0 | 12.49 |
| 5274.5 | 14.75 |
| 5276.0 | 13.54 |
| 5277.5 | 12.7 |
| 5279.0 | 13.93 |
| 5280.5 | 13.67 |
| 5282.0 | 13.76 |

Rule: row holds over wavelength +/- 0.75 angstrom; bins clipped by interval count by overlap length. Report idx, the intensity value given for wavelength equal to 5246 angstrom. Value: 14.63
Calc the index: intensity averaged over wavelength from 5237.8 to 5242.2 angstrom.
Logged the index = 14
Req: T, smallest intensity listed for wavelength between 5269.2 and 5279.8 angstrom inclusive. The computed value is 11.62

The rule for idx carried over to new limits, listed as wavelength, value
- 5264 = 15.09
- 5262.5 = 27.25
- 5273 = 12.49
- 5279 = 13.93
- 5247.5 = 14.36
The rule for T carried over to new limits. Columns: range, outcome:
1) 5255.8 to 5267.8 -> 10.99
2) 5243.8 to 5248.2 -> 14.36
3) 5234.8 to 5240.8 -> 13.76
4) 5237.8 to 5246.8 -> 13.64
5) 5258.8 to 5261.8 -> 12.9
